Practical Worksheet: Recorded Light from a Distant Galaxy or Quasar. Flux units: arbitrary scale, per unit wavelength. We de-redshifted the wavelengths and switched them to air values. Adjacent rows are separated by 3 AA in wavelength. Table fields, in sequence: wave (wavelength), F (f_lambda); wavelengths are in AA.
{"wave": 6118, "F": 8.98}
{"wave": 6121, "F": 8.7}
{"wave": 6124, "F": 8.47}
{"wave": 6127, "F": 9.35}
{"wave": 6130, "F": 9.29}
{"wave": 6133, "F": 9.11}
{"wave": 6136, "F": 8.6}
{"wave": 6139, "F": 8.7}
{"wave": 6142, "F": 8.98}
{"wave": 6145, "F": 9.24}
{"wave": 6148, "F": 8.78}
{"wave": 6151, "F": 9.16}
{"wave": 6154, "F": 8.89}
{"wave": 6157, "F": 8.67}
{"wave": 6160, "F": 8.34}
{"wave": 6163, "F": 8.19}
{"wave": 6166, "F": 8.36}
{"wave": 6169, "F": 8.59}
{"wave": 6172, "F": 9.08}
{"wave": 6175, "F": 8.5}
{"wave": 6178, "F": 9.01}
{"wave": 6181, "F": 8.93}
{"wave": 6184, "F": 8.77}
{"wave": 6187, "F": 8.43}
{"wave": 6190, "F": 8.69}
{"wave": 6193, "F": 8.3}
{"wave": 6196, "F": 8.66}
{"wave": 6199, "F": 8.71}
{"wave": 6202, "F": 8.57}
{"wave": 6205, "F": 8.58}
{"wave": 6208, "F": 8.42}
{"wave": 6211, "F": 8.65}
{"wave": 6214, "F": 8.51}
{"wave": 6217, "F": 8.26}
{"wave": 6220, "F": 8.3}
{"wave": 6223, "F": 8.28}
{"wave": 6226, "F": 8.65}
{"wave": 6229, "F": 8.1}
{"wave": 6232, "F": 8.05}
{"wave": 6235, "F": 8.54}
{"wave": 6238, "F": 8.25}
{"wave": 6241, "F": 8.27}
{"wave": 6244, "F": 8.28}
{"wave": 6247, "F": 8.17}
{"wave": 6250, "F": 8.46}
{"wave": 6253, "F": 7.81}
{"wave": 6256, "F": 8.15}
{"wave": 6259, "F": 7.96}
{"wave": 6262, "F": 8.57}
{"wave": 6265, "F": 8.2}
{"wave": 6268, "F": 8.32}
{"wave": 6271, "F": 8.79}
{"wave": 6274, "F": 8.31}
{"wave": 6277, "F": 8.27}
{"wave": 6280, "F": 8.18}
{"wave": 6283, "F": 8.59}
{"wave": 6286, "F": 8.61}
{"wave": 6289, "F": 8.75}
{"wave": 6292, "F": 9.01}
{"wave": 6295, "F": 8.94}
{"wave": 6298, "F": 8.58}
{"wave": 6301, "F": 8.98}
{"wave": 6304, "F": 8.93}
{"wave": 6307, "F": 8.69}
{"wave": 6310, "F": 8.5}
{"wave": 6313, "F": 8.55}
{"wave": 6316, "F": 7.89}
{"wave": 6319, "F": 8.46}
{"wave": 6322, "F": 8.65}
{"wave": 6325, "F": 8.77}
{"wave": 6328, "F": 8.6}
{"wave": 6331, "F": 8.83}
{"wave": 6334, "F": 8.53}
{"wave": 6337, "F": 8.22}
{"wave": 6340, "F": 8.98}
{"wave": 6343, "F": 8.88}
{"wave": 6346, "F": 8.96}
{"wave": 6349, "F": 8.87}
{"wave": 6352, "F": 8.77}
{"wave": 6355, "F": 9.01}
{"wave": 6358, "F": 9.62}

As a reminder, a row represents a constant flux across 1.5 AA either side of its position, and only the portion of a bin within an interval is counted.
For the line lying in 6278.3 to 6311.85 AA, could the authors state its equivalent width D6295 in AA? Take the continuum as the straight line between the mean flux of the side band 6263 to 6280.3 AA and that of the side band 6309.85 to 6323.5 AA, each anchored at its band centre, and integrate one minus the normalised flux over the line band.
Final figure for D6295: -1.3 AA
